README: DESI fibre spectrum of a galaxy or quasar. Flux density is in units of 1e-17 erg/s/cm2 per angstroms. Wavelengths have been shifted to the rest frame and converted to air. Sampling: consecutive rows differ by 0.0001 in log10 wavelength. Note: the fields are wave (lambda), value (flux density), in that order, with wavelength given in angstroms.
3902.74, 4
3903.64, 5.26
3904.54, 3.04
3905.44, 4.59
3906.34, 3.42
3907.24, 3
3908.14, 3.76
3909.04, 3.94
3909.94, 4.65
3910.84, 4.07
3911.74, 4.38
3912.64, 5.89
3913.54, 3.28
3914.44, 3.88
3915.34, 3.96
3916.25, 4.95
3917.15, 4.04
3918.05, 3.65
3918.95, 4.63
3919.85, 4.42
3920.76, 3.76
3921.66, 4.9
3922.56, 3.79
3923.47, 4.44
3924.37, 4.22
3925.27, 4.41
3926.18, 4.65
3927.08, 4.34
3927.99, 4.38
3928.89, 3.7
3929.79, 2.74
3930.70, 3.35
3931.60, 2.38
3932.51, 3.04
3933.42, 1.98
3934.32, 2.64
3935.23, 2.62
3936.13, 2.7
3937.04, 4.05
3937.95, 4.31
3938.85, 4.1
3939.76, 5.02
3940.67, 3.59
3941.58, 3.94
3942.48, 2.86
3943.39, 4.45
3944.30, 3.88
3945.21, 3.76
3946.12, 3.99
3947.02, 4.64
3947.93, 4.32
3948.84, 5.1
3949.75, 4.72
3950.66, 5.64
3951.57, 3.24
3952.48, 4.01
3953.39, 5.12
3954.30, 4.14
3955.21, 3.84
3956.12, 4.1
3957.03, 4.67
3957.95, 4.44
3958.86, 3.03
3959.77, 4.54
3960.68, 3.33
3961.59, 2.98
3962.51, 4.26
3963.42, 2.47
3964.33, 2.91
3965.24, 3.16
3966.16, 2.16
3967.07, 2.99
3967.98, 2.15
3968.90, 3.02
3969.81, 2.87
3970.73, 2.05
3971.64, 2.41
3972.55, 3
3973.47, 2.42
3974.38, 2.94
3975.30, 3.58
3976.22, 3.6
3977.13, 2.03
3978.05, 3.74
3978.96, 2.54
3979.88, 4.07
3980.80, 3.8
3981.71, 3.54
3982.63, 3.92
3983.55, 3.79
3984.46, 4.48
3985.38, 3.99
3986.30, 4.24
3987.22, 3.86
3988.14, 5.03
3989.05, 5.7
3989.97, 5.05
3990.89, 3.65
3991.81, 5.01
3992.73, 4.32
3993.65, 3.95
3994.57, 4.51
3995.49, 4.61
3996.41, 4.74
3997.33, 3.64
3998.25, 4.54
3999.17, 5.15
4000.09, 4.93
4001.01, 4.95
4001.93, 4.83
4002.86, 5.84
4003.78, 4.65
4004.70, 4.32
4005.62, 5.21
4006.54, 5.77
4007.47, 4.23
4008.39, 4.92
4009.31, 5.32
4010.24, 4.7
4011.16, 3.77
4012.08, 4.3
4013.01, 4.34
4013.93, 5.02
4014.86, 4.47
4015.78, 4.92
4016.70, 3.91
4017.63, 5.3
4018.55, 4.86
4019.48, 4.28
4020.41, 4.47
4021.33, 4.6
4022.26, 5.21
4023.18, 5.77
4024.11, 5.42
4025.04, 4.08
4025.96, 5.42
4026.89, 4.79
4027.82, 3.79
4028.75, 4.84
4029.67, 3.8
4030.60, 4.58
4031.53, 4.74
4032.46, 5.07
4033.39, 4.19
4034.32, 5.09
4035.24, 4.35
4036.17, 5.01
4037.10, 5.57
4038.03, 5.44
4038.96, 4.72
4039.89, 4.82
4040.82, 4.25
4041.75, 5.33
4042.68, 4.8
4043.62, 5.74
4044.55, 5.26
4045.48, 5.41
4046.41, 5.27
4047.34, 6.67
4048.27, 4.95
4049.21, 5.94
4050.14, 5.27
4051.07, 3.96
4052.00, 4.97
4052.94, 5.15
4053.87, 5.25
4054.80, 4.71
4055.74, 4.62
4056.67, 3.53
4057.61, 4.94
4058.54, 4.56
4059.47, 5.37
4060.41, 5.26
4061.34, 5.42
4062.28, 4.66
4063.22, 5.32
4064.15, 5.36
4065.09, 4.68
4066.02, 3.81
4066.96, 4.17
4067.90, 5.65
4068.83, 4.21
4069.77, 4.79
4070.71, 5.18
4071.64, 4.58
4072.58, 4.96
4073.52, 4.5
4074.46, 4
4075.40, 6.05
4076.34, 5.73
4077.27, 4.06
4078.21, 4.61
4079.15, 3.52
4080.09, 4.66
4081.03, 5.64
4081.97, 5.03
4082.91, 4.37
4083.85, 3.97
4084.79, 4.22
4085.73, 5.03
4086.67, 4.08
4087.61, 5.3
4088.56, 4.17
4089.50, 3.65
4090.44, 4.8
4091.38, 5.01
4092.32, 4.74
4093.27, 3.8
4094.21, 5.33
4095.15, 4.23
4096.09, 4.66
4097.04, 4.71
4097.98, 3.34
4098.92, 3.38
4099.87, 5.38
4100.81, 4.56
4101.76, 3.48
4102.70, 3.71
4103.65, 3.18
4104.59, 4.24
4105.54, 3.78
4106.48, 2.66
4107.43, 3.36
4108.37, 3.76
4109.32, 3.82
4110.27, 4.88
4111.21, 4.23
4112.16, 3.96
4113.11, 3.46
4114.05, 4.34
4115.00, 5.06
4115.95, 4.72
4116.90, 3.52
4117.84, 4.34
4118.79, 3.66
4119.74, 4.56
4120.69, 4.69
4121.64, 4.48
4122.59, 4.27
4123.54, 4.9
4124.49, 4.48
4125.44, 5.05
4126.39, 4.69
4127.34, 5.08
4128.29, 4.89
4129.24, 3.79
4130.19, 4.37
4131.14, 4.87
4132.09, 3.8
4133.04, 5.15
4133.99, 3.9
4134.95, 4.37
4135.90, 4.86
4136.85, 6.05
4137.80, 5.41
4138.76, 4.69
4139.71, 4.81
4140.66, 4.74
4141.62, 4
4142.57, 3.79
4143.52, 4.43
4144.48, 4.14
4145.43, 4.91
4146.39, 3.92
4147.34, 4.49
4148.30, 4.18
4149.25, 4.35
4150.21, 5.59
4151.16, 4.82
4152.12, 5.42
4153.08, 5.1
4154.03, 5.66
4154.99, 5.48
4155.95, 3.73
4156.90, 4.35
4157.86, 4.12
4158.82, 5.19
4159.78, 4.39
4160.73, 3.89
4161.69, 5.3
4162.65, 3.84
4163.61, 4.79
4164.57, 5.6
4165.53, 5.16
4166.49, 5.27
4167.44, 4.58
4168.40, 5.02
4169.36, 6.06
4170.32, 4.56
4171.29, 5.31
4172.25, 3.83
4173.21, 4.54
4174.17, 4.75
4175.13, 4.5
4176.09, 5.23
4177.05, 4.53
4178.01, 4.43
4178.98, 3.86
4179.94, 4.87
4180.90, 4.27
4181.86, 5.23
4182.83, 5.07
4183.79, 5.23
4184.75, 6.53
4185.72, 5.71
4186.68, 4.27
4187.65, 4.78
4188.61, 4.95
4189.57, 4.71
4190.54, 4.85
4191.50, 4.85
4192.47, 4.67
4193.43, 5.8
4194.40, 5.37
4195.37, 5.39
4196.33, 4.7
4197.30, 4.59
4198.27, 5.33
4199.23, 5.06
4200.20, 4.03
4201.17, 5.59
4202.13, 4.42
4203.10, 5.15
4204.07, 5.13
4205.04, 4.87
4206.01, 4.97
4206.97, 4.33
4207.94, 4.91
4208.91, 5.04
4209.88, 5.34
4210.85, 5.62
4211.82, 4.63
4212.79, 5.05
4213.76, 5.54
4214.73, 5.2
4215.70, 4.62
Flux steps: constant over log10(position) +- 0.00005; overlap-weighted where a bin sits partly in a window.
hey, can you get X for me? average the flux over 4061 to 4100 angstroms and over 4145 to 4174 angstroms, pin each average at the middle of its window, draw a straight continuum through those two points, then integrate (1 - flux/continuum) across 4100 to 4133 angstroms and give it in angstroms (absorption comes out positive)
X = 3.4 angstroms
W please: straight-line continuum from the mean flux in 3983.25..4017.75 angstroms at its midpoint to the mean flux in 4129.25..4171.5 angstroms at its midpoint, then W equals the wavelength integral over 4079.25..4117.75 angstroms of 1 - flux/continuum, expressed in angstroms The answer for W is 3.6 angstroms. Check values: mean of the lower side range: 4.63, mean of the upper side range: 4.72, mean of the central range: 4.25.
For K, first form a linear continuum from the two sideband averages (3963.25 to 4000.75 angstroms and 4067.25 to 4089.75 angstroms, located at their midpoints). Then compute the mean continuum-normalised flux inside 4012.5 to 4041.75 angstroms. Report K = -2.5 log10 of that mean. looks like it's -0.15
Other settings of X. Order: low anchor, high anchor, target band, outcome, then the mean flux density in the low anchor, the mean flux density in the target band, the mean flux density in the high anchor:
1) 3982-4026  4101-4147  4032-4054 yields -2.7 angstroms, 4.66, 5.1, 4.32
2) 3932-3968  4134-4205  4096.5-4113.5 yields 2.3 angstroms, 3.74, 3.89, 4.82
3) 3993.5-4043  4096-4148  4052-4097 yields -1.9 angstroms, 4.75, 4.71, 4.32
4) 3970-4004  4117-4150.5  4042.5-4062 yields -3.9 angstroms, 4.02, 5.1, 4.55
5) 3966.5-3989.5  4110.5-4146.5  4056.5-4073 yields -3.2 angstroms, 3.43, 4.83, 4.49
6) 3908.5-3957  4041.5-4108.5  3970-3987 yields 3.5 angstroms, 4.02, 3.34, 4.65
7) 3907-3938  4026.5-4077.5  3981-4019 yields -0.9 angstroms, 3.85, 4.59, 4.9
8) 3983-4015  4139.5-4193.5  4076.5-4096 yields 0.7 angstroms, 4.62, 4.54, 4.77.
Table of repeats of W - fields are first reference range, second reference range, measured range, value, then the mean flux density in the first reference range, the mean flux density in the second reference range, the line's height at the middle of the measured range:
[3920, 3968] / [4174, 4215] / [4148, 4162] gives 0.01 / 3.79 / 4.96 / 4.78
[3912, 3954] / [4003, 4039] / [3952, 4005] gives 6.56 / 3.99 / 4.76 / 4.39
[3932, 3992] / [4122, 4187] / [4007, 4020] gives -2.07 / 3.68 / 4.74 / 3.96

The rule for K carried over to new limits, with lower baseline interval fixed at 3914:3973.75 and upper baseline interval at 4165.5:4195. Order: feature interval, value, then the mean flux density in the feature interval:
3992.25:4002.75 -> -0.15 mag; 4.6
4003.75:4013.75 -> -0.16 mag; 4.7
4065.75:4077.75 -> -0.09 mag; 4.76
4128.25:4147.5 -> 0.04 mag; 4.54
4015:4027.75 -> -0.17 mag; 4.81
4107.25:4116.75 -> 0.10 mag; 4.16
